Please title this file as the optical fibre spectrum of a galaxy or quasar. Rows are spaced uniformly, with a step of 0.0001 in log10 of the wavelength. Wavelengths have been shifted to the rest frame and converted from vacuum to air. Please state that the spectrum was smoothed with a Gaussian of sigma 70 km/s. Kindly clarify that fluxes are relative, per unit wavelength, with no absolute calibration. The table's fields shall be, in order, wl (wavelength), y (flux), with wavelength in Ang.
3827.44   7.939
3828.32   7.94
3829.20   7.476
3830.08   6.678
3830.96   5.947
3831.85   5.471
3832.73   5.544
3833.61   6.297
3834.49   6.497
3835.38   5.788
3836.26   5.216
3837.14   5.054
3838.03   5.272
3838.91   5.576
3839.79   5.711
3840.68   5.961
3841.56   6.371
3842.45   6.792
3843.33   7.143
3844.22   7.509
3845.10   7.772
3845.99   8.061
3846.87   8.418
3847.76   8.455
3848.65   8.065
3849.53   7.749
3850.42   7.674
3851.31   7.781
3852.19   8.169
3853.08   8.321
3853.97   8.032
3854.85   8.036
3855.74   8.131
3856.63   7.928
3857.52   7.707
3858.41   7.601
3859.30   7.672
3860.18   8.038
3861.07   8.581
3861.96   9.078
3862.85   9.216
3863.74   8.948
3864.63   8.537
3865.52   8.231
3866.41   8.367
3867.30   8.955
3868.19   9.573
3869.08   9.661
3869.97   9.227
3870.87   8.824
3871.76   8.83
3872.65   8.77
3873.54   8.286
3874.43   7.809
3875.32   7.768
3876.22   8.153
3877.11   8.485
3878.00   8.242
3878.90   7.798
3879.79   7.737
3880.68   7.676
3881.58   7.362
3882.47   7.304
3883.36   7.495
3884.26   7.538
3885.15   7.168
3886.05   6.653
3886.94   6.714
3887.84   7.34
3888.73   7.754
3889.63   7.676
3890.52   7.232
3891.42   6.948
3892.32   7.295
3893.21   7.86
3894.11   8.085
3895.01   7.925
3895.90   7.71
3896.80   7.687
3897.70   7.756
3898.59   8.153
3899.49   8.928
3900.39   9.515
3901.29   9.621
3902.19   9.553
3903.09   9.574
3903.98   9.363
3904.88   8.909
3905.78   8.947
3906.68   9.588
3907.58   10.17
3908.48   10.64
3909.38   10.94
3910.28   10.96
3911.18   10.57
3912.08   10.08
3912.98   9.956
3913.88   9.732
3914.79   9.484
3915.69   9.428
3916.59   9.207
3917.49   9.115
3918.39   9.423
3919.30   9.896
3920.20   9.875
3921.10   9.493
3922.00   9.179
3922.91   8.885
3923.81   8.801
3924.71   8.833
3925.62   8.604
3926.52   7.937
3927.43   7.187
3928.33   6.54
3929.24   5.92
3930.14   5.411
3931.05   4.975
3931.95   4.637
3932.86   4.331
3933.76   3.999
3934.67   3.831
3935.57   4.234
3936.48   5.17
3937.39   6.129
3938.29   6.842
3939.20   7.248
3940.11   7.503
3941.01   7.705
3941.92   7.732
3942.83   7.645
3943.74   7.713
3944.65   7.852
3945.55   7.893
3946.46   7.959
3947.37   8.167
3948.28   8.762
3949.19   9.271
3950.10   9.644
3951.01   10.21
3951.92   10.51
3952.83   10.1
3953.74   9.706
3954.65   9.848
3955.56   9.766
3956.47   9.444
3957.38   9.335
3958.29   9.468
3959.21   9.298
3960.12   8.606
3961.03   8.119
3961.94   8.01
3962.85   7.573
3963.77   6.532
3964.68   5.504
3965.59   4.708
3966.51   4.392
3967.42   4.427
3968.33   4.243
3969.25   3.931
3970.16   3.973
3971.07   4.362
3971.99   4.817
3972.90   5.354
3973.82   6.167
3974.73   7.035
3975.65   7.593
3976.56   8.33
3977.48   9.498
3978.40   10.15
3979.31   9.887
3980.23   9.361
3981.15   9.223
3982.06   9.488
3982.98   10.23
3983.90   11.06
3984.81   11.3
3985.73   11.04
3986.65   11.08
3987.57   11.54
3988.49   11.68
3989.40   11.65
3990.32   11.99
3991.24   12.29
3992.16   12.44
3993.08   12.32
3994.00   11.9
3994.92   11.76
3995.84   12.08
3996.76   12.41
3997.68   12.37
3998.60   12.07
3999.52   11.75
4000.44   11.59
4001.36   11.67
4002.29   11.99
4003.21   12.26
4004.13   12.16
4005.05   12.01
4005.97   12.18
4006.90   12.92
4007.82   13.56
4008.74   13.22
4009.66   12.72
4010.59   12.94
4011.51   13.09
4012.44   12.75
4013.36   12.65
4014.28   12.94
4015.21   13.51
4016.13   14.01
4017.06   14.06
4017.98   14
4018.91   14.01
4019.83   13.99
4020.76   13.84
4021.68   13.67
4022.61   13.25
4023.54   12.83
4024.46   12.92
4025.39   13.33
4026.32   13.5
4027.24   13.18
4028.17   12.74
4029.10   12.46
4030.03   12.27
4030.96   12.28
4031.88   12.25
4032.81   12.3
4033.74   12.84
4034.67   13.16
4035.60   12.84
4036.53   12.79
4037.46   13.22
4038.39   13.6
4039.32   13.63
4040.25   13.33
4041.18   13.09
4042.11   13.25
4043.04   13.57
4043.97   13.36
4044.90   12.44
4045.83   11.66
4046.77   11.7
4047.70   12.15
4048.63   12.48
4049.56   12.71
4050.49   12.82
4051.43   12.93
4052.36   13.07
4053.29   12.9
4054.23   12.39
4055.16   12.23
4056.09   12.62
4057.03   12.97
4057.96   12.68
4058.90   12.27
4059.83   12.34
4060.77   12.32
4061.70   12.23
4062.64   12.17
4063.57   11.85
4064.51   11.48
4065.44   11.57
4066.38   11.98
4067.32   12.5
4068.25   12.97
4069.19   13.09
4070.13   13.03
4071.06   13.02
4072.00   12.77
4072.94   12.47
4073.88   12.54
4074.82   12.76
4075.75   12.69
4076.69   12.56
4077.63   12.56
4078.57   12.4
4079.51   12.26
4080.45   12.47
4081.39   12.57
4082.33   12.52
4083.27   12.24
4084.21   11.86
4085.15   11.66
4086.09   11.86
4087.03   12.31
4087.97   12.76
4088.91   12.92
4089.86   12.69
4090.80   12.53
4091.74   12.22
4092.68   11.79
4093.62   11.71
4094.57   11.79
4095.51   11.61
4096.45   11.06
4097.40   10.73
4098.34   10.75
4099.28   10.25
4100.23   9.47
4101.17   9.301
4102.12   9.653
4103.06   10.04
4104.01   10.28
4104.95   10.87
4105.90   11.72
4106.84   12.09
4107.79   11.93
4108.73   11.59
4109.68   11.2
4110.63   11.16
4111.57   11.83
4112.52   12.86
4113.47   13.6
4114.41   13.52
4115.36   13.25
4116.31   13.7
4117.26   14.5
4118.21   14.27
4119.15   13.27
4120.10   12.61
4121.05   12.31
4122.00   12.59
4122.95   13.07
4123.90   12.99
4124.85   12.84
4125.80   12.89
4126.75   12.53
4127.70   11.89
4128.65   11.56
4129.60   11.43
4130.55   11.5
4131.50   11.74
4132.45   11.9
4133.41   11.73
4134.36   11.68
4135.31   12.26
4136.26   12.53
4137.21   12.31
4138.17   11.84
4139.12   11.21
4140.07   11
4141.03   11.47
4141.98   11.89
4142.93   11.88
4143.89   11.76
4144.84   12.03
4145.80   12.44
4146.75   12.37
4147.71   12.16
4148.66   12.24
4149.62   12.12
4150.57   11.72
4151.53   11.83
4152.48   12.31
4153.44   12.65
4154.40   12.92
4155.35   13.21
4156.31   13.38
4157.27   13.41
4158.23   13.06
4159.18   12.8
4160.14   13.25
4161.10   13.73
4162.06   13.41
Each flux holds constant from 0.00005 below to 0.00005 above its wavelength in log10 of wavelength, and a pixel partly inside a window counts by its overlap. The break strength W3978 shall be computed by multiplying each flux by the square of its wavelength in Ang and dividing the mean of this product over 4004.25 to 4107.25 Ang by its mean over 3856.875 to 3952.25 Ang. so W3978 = 1.6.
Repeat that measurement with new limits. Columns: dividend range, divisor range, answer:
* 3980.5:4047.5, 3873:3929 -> 1.55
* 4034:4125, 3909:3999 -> 1.54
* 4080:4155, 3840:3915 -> 1.63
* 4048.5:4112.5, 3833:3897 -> 1.74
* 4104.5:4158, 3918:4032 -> 1.37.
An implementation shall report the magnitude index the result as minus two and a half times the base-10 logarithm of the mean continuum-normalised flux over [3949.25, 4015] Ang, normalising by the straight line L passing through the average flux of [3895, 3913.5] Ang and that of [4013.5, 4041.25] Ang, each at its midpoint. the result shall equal 0.197 mag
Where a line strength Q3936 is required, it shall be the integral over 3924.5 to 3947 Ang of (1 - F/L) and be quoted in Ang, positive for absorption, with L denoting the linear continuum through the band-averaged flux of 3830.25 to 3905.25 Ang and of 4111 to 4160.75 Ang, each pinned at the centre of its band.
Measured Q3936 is 6.1 Ang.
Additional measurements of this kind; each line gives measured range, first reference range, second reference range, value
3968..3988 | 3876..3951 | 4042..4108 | 3.13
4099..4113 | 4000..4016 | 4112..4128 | 2.24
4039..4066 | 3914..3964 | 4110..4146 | -4.95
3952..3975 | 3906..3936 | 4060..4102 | 5.40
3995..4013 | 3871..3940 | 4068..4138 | -4.14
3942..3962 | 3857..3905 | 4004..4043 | 3.15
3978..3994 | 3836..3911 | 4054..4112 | -1.35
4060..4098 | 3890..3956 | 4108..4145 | -2.97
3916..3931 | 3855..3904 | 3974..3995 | 1.34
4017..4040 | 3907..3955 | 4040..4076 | -3.17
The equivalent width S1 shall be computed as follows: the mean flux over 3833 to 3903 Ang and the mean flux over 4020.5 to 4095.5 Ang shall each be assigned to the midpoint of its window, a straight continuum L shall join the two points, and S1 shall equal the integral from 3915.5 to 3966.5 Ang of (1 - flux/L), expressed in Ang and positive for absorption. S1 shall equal 9.58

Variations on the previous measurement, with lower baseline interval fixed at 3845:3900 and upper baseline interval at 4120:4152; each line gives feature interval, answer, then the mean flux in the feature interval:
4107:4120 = -1.20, 12.8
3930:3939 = 3.99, 5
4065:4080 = -2.00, 12.6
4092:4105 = 0.91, 10.7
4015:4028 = -4.09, 13.6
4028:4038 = -2.06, 12.6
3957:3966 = 1.61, 7.72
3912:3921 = -0.91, 9.59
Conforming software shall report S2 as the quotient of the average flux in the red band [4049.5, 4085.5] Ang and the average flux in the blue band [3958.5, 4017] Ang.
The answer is 1.24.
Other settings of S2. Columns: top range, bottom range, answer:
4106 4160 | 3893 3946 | 1.52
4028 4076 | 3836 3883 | 1.61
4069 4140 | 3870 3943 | 1.51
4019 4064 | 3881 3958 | 1.56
